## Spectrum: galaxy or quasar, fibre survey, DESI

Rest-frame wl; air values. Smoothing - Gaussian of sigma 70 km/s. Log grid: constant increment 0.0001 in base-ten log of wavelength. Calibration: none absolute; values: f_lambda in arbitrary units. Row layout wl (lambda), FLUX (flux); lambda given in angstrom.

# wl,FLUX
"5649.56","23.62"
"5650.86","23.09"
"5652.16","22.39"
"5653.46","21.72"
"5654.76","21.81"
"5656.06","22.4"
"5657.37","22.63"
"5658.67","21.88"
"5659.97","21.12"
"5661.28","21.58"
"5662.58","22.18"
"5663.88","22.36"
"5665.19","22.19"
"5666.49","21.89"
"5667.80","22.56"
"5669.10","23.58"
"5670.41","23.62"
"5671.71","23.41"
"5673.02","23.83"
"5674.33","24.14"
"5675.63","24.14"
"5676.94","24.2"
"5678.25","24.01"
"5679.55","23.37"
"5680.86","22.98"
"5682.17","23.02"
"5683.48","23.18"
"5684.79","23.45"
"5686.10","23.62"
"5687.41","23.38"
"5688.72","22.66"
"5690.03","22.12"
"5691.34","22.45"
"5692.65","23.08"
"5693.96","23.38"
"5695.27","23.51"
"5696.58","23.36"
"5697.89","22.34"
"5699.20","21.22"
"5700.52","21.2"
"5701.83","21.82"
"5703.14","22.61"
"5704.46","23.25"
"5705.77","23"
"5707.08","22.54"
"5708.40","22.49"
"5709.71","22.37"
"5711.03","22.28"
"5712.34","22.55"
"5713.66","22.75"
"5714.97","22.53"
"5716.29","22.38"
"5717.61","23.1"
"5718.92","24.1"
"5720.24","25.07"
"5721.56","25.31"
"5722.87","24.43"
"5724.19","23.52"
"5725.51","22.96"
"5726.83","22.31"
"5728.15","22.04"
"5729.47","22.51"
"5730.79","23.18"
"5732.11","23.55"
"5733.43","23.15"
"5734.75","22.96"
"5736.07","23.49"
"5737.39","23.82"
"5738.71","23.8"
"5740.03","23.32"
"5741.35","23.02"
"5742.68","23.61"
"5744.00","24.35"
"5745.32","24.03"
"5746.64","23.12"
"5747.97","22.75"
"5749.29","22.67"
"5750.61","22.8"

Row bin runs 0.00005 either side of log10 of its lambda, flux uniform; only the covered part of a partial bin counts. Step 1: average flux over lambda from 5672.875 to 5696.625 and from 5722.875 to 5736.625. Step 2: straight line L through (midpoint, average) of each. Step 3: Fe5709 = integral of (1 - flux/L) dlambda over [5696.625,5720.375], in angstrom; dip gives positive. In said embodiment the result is 0.6 angstrom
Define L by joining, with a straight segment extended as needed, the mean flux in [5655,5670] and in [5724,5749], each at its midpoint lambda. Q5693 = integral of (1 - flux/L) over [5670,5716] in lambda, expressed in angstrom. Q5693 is -0.7 angstrom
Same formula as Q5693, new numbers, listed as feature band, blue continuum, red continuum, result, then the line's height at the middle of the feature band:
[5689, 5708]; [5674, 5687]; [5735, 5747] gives 0.8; 23.6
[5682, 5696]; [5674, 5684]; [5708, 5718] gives 0.1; 23.3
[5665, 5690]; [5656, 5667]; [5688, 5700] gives -1.1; 22.3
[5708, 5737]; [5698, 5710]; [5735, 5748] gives -0.3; 22.9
